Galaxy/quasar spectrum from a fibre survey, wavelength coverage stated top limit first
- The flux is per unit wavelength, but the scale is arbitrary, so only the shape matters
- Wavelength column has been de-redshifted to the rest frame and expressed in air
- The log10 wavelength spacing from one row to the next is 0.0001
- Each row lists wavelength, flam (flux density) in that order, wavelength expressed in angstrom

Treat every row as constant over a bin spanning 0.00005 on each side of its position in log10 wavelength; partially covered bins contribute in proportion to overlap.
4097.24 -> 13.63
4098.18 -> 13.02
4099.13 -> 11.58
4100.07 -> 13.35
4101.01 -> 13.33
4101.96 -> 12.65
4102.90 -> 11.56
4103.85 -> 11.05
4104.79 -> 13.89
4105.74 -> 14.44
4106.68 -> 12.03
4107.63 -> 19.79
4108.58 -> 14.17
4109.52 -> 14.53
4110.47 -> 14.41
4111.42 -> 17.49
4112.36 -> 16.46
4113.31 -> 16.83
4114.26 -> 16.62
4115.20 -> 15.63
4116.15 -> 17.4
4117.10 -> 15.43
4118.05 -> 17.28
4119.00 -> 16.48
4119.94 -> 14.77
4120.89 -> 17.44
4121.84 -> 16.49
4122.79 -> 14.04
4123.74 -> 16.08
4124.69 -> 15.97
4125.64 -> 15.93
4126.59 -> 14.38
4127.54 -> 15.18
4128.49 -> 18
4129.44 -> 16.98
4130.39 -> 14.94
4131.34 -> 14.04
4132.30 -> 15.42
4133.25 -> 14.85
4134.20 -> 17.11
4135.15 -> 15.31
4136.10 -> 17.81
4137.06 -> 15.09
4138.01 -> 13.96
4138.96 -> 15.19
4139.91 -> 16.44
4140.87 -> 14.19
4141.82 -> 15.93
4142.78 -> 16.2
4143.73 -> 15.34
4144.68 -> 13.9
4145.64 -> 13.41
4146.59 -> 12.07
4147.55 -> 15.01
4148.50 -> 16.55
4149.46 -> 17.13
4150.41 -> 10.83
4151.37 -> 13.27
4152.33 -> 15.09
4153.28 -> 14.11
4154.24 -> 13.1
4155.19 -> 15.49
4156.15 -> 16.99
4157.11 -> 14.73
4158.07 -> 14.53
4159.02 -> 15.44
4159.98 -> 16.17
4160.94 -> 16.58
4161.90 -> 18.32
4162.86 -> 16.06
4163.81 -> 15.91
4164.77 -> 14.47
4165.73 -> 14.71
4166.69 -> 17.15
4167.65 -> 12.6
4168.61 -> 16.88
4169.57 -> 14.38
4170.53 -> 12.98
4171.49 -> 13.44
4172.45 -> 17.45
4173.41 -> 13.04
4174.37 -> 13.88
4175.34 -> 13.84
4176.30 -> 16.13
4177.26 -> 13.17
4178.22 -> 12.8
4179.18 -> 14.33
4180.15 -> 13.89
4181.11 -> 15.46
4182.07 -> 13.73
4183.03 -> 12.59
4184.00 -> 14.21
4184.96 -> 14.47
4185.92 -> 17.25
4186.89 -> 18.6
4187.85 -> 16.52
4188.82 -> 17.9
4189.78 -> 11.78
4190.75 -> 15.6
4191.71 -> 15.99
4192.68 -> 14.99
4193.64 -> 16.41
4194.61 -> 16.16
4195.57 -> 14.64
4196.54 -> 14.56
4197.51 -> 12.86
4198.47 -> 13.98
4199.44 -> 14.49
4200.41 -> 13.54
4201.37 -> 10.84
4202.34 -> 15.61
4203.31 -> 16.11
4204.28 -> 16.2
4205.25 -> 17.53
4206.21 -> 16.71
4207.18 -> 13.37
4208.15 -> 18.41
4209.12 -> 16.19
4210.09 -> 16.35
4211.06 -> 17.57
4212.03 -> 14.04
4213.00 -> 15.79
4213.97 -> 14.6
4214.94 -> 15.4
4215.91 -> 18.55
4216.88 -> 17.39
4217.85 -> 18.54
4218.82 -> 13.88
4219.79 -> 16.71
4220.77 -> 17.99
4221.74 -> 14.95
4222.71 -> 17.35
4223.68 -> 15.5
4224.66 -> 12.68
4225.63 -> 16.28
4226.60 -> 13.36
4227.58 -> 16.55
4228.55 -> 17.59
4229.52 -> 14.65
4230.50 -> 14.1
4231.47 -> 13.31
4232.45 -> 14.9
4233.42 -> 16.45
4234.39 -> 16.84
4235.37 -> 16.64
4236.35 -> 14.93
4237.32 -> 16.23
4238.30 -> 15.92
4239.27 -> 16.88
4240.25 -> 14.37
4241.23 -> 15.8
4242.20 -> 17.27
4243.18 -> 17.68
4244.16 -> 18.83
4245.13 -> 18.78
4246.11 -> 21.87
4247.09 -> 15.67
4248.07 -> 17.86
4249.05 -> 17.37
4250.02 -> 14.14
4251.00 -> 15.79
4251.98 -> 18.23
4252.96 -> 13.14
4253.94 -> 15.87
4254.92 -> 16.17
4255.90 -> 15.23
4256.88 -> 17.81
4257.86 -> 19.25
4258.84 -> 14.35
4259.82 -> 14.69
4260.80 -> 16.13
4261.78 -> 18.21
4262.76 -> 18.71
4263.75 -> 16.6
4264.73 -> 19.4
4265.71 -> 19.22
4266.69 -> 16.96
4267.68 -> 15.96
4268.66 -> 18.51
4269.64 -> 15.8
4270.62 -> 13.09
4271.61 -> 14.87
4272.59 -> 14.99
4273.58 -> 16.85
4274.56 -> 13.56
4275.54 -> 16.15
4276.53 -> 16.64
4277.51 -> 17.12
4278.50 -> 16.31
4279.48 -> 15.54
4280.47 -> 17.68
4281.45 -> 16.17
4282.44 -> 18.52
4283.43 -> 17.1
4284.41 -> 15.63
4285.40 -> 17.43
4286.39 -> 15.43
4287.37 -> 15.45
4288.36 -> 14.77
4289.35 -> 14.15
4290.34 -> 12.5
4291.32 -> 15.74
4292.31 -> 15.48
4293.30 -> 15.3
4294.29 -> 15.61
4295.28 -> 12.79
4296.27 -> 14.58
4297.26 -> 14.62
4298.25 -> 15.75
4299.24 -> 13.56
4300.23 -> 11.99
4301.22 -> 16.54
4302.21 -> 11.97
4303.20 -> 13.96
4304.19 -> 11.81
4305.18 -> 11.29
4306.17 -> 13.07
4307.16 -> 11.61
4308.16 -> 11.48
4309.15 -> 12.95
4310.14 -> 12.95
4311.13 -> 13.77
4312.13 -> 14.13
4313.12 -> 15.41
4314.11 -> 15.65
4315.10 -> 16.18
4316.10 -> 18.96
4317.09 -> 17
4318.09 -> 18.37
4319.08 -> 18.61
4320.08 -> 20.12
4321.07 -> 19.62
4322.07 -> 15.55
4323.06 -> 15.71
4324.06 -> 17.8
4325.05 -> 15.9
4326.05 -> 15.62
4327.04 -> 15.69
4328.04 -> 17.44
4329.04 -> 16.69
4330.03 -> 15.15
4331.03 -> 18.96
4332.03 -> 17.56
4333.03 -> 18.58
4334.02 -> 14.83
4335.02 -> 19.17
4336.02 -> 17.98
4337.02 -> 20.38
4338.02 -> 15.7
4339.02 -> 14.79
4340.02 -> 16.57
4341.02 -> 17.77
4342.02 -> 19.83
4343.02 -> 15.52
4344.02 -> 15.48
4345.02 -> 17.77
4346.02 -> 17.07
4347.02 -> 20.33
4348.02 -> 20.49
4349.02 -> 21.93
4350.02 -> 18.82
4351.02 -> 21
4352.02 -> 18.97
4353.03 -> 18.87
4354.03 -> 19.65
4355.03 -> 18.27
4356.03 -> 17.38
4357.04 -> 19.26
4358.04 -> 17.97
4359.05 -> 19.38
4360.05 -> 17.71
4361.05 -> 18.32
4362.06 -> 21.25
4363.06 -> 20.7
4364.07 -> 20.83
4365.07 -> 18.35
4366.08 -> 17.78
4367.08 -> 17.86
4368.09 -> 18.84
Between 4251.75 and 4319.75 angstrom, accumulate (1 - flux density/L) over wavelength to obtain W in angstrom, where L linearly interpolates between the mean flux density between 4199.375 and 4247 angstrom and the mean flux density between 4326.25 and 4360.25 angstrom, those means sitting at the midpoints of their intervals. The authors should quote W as 6.1 angstrom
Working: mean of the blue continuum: 16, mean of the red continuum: 18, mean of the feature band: 15.5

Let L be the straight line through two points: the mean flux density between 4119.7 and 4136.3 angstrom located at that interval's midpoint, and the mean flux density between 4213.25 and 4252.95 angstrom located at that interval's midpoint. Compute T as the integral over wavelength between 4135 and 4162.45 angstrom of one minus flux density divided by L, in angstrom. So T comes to 1.35 angstrom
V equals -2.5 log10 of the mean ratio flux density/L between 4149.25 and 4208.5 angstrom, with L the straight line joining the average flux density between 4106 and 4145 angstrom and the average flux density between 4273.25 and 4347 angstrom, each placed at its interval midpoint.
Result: 0.06 mag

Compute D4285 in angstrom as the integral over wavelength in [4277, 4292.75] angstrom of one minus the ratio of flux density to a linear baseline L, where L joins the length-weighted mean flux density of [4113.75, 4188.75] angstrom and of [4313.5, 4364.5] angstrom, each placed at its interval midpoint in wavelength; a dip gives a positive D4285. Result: 1.2 angstrom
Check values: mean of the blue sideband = 15.3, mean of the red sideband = 18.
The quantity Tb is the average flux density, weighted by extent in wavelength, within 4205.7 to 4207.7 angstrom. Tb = 15.2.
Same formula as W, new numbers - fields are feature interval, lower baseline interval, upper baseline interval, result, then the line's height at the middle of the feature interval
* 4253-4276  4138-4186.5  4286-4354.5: -1.0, 15.7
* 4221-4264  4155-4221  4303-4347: -1.6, 15.7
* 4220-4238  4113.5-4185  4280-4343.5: -0.2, 15.5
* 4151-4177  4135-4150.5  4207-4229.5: 0.5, 15.3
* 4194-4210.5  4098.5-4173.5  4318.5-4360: 0.9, 16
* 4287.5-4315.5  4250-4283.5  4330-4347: 4.9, 16.9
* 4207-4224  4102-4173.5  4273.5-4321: -1.2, 15.2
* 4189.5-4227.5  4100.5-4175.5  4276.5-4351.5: 0.2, 15.6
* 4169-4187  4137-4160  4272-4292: 0.7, 15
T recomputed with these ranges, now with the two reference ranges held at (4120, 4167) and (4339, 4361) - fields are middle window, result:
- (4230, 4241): 0.8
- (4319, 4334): 0.8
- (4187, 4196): 0.2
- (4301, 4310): 2.6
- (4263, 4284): 0.9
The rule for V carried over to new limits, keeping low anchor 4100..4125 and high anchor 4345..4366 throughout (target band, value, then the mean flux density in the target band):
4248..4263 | 0.08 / 16.4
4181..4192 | 0.08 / 15.3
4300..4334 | 0.20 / 15.6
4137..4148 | 0.07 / 14.7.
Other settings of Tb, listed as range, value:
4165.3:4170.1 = 15.1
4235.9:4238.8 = 15.8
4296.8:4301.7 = 14.5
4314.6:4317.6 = 17.4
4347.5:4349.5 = 21.2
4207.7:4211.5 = 17.1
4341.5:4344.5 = 17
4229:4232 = 14.1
